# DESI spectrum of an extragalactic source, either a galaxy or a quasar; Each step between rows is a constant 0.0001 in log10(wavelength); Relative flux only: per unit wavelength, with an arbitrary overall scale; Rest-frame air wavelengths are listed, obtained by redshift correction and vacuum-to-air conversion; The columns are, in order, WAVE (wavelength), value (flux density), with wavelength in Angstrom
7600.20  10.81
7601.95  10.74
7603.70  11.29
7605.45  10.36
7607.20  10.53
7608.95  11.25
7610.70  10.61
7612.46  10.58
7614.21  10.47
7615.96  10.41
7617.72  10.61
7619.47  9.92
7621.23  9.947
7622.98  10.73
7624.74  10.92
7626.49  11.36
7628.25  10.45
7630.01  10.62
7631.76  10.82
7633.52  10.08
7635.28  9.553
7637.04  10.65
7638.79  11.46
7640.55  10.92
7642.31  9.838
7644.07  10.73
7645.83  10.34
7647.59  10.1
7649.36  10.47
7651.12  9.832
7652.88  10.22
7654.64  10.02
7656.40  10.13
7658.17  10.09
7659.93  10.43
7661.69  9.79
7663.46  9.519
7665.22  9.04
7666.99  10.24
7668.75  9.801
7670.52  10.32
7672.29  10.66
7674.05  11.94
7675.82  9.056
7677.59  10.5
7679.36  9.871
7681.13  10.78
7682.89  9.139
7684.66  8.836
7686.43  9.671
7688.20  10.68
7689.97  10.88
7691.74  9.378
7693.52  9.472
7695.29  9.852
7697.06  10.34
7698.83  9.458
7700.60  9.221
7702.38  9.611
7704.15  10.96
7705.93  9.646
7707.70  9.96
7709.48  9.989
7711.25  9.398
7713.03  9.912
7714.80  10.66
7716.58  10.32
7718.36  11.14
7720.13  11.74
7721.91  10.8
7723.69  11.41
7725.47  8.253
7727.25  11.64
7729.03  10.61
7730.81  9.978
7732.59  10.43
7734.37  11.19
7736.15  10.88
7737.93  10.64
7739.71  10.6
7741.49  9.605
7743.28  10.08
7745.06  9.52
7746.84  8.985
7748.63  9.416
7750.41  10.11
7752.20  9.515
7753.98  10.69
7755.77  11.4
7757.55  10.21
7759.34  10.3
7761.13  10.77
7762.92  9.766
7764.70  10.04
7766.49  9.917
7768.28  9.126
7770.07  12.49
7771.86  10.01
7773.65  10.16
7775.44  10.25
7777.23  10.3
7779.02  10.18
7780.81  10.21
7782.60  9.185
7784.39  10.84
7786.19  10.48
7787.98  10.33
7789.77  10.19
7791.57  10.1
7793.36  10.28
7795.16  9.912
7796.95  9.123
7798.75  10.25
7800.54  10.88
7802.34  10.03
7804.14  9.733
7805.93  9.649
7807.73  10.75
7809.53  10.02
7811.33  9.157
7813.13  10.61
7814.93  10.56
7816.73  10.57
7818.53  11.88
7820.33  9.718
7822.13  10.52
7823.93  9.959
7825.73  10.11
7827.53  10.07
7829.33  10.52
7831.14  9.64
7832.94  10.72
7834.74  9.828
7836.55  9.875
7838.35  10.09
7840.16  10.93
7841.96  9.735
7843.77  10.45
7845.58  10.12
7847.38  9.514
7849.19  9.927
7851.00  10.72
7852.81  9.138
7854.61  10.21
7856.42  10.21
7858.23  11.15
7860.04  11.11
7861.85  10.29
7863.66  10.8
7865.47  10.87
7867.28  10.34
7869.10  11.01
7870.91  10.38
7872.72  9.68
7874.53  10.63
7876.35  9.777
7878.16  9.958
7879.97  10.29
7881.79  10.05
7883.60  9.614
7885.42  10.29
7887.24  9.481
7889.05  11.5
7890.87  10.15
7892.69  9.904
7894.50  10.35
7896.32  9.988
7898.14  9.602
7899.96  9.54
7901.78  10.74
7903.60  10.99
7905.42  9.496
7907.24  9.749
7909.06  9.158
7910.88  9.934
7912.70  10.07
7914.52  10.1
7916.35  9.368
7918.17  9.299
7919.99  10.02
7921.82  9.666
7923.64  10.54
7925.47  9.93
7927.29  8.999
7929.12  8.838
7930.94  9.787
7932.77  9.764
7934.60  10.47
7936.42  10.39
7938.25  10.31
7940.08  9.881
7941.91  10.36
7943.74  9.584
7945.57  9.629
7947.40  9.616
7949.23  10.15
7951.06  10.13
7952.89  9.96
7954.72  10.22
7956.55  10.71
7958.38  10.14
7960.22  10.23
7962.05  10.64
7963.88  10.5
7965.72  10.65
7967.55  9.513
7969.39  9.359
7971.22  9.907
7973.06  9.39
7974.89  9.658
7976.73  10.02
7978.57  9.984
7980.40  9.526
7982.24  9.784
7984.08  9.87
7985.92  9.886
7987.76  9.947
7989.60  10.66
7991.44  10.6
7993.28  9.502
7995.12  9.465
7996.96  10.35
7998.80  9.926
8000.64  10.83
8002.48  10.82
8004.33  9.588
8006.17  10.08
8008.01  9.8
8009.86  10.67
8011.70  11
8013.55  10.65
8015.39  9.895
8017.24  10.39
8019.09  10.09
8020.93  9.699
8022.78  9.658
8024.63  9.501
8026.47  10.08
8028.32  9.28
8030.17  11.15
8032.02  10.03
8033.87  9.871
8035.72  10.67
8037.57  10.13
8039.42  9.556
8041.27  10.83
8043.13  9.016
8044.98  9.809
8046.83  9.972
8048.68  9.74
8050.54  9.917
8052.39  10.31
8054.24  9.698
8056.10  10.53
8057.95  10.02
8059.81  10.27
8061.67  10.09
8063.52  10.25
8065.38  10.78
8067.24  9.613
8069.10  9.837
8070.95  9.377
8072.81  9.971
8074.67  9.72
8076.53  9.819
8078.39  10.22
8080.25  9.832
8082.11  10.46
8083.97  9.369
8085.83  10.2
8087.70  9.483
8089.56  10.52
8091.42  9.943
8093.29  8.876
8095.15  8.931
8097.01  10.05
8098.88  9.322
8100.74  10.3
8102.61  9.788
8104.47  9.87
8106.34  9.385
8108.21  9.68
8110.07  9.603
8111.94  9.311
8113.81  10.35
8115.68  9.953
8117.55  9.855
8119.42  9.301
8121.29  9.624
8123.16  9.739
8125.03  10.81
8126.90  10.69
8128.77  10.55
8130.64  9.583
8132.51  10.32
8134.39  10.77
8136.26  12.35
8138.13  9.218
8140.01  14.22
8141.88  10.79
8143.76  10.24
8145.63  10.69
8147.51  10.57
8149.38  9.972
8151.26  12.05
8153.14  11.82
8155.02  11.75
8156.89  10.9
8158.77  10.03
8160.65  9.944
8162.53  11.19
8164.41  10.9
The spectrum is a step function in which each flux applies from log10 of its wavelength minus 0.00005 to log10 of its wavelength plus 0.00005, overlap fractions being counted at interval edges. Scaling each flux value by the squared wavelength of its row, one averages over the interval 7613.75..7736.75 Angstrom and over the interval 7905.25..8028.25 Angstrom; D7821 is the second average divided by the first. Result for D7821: 1.05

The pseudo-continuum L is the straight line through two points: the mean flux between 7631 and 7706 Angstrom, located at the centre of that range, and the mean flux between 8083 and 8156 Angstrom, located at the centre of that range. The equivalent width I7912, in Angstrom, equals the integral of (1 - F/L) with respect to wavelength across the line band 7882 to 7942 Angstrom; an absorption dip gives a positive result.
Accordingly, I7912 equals 1.4 Angstrom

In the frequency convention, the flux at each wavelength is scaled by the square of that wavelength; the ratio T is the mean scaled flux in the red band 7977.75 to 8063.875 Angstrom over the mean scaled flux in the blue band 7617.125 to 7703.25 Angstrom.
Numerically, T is 1.09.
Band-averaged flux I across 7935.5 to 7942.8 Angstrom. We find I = 10.2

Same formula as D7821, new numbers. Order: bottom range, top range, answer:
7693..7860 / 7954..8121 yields 1.04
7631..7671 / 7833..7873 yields 1.07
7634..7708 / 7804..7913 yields 1.06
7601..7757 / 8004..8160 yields 1.10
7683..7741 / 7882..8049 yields 1.04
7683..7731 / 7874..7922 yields 1.04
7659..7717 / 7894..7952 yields 1.05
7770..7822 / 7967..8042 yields 1.03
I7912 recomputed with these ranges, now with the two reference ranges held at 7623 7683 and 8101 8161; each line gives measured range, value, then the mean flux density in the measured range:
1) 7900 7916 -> 0.6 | 9.98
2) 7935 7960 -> 0.7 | 10.1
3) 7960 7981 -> 0.9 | 9.95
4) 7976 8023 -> 1.3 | 10.1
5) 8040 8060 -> 0.8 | 9.99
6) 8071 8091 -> 0.9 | 9.93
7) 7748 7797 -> 0.6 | 10.2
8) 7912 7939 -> 1.4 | 9.83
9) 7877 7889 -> 0.4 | 10.1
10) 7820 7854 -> 0.9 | 10.1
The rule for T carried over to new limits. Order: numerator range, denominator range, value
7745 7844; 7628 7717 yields 1.04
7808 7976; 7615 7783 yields 1.04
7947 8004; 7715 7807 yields 1.03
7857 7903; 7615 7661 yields 1.05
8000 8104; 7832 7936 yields 1.03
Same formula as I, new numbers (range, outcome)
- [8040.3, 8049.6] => 9.87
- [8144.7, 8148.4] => 10.6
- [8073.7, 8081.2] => 9.9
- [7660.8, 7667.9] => 9.65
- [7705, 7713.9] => 9.78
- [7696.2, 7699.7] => 9.9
